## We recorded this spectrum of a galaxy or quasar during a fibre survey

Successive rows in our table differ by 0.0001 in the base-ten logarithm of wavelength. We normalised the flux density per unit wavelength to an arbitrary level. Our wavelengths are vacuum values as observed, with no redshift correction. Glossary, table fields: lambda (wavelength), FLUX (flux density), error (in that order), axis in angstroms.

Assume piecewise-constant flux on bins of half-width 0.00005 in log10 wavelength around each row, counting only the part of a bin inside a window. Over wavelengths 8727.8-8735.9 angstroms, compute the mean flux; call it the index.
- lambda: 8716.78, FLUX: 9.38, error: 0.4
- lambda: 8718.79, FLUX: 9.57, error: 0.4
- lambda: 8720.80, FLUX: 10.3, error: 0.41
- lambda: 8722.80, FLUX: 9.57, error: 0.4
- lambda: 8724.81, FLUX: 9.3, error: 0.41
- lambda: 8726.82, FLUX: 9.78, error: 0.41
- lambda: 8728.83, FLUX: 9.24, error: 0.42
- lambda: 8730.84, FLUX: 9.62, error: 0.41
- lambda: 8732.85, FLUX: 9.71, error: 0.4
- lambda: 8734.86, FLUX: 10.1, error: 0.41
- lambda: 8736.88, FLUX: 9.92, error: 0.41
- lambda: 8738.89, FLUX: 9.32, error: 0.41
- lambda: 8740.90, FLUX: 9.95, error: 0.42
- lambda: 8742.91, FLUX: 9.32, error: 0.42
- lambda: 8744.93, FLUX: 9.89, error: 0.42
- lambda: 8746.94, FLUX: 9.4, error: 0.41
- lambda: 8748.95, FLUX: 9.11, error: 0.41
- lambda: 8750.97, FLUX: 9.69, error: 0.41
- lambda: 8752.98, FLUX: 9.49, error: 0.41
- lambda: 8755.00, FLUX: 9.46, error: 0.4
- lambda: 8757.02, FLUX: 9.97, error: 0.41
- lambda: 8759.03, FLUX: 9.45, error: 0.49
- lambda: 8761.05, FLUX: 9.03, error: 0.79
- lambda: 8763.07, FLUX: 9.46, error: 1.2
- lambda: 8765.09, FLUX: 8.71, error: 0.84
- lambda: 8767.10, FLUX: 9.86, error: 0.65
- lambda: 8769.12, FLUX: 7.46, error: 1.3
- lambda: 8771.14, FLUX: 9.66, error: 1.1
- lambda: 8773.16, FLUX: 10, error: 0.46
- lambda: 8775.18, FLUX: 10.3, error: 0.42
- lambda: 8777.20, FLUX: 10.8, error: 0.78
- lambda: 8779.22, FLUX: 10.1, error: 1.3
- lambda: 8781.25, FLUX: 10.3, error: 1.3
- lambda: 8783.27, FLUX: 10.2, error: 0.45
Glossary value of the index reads 9.66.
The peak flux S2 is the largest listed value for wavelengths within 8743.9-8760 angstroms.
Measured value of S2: 9.97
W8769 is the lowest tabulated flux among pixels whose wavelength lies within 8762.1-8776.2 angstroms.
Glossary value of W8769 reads 7.46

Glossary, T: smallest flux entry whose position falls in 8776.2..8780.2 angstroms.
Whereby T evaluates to 10.1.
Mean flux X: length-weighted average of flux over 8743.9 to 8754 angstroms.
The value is 9.51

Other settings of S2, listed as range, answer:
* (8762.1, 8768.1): 9.86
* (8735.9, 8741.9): 9.95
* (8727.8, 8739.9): 10.1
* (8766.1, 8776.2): 10.3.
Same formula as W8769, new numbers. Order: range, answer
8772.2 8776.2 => 10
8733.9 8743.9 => 9.32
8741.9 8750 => 9.11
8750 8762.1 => 9.03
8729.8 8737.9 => 9.62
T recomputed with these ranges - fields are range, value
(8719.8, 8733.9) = 9.24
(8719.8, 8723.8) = 9.57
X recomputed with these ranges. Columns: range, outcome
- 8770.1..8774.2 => 9.82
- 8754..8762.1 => 9.47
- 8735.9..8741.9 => 9.74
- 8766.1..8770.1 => 8.66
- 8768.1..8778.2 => 9.64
